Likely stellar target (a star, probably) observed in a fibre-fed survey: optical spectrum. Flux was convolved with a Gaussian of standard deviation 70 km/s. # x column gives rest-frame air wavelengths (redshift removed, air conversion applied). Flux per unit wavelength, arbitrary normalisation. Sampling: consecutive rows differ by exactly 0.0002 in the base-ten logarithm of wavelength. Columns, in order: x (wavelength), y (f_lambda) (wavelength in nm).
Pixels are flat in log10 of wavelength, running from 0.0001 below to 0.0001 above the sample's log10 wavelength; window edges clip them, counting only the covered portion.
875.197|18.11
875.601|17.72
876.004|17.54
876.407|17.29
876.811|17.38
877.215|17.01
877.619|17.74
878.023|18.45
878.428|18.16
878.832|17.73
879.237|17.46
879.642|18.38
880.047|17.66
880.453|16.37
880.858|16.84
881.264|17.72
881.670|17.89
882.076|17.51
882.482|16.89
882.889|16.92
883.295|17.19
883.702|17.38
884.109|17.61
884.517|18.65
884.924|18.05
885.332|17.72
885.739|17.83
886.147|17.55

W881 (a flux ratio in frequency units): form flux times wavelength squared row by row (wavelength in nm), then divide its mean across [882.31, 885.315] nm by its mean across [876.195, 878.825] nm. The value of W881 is 1.0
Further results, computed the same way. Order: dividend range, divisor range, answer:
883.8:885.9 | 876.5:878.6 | 1.03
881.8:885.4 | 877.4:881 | 1.00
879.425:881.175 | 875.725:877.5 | 1.01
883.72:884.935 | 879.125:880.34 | 1.02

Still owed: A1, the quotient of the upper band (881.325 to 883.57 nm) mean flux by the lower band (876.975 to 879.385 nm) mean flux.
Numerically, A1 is 1.0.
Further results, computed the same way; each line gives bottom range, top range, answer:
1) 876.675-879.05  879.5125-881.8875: 0.98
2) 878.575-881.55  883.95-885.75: 1.03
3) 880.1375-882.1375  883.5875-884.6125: 1.03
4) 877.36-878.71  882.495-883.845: 0.95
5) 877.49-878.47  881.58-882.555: 0.96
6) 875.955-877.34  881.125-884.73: 1.01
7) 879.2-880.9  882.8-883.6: 0.99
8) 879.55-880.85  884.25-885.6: 1.05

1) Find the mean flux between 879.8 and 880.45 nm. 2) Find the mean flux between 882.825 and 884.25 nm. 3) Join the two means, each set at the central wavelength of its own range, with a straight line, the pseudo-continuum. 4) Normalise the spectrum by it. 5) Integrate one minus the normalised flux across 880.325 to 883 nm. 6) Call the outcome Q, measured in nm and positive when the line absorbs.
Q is 0.02 nm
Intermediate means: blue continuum 17.3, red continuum 17.3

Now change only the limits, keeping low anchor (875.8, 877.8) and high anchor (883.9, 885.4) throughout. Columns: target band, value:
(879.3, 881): 0.031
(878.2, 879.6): -0.024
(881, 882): 0.004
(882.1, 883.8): 0.073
